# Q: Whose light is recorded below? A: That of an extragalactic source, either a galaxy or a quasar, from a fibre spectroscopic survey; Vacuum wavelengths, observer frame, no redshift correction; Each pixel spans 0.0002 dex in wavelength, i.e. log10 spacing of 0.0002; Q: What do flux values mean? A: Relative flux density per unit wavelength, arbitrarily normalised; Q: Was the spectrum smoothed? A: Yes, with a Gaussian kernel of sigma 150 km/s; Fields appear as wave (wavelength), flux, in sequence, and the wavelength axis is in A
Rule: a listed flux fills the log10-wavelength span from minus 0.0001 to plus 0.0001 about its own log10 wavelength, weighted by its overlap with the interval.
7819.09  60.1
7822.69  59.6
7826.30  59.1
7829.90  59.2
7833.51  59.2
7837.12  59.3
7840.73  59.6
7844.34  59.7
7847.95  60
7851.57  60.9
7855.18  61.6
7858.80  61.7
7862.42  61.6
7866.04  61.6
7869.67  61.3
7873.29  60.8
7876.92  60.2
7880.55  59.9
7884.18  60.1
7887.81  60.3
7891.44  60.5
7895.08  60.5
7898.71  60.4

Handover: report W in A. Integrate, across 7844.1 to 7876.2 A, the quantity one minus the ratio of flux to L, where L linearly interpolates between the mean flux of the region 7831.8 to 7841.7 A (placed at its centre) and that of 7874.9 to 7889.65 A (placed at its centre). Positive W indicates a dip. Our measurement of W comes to -0.7 A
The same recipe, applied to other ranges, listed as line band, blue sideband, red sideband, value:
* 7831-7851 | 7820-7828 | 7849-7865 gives 0.3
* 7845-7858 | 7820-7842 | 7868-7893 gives -0.2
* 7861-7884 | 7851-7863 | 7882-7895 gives 0.0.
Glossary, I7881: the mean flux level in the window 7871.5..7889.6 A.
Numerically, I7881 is 60.2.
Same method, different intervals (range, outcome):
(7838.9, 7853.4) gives 60.1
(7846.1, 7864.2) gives 61.2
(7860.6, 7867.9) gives 61.6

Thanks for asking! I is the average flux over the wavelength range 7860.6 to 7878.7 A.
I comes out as 61.1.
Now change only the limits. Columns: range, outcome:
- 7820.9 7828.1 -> 59.3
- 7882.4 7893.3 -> 60.3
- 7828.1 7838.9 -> 59.2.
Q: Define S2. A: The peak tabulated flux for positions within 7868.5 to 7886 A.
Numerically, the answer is 61.3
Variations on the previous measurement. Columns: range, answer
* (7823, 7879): 61.7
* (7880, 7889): 60.3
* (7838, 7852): 60.9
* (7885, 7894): 60.5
